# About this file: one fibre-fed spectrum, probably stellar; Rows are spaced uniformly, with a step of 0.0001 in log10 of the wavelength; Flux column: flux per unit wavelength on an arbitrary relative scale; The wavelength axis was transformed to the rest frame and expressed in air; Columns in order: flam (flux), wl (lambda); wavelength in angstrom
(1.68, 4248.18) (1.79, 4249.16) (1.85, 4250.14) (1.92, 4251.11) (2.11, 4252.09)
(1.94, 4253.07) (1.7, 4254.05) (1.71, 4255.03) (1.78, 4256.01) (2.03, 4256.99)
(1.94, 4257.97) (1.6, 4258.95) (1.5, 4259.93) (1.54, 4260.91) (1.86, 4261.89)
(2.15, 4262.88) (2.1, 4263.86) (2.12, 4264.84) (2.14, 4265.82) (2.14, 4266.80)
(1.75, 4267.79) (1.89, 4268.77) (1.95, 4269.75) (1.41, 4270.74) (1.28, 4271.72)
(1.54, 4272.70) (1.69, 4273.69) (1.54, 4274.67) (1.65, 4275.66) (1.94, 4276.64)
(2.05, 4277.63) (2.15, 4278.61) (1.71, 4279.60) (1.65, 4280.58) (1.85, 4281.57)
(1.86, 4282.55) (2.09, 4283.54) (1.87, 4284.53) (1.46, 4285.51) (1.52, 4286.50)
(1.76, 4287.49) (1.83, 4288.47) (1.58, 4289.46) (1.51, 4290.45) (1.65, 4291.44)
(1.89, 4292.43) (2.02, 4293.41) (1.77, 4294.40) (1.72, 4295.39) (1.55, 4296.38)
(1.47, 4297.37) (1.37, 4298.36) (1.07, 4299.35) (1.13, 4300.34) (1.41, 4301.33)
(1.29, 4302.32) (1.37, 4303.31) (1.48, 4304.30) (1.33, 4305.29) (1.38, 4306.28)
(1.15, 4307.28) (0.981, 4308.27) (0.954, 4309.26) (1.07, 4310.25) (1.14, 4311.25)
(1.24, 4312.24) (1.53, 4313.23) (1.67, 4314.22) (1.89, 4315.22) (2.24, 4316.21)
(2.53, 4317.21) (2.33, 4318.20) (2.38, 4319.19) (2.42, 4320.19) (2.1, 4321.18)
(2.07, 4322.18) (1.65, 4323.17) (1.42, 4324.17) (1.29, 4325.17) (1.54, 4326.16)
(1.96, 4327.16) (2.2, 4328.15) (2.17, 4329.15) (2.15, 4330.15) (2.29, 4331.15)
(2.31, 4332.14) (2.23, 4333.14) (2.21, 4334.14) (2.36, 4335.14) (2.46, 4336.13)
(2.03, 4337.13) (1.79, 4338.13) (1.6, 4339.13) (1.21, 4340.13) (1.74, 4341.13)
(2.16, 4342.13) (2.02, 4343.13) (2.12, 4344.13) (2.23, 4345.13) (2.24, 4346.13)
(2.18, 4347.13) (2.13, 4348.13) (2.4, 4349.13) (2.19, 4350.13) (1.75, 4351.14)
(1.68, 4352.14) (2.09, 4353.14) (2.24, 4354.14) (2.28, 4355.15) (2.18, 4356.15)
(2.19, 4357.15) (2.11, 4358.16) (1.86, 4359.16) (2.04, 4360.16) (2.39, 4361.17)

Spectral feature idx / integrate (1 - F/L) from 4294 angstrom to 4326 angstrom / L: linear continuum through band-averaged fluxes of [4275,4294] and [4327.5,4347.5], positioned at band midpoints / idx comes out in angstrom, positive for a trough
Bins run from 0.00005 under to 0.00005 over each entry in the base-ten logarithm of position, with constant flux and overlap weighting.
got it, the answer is 5.98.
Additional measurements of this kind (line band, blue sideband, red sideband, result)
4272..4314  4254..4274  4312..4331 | 7.22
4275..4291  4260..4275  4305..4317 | -1.10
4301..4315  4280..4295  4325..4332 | 4.32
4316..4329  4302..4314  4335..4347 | -3.71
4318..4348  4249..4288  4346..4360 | 0.12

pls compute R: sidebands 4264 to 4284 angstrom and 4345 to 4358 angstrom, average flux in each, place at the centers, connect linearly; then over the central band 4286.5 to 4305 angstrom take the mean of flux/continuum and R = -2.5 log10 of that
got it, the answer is 0.23 mag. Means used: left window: 1.82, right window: 2.13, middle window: 1.55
